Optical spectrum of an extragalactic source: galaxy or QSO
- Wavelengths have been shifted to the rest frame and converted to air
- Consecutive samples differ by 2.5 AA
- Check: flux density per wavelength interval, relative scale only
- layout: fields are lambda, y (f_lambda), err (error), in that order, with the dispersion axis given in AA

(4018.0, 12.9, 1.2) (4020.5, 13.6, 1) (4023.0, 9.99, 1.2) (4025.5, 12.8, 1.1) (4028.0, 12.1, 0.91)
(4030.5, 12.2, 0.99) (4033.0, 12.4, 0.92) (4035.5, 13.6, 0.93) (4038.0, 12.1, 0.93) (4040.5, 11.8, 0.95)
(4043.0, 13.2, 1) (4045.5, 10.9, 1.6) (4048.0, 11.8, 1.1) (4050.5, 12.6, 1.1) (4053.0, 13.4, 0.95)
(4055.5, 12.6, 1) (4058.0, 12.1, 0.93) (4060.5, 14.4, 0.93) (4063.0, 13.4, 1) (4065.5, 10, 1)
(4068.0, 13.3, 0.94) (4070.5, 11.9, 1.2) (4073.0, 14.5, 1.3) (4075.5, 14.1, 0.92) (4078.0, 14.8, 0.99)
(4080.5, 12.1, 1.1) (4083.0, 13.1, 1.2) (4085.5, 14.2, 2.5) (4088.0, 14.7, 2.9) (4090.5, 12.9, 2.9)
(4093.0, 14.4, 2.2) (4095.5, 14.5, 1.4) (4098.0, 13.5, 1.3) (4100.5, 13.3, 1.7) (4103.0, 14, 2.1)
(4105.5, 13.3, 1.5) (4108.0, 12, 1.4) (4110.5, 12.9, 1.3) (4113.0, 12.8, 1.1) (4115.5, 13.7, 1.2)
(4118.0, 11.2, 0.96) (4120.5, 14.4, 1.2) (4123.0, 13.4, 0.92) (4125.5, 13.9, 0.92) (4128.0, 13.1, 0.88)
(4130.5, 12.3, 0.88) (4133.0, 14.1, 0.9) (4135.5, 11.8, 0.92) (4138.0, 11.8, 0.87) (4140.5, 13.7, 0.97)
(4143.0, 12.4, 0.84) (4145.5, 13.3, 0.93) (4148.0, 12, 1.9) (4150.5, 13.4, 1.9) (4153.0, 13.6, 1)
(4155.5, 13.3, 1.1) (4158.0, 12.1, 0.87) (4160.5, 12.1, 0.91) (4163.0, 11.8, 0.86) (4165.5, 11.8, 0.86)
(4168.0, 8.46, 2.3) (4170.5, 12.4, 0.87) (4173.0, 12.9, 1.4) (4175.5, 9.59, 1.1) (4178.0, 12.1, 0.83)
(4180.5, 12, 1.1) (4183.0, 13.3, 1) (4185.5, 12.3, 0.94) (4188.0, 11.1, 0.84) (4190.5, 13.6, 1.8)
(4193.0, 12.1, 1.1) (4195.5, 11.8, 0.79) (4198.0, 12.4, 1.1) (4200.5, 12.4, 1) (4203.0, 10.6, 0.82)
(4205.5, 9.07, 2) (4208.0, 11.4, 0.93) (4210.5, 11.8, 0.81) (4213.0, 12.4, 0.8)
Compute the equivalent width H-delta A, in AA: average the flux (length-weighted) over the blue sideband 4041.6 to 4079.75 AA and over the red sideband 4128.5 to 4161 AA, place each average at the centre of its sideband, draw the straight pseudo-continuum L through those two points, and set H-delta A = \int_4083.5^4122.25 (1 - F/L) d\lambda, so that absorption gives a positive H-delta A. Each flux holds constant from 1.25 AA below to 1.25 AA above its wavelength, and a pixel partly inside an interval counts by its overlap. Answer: -1.90 AA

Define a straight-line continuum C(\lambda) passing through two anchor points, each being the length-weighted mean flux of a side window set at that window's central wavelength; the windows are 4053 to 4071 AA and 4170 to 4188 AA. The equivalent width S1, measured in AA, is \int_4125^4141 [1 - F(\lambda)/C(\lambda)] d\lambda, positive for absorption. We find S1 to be -0.8 AA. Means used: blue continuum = 12.6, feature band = 12.9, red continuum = 12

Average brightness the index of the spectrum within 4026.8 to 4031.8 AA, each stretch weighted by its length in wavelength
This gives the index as 12.2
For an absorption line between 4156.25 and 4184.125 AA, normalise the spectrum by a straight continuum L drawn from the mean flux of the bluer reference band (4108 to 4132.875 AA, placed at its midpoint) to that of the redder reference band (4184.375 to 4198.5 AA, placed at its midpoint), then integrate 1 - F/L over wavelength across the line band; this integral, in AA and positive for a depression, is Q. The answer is 1.7 AA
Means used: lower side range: 13.1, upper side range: 12.2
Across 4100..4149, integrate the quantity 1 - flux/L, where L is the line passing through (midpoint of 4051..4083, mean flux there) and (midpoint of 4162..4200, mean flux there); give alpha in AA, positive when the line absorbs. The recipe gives -2.1 AA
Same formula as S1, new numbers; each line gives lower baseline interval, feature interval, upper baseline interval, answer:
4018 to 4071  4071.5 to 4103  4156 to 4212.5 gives -4.2 AA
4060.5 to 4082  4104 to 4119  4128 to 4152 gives 0.3 AA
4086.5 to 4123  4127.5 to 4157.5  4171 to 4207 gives -0.4 AA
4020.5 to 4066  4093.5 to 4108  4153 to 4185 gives -1.7 AA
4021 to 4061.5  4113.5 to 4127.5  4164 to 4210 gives -1.5 AA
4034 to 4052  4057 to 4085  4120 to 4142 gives -1.2 AA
